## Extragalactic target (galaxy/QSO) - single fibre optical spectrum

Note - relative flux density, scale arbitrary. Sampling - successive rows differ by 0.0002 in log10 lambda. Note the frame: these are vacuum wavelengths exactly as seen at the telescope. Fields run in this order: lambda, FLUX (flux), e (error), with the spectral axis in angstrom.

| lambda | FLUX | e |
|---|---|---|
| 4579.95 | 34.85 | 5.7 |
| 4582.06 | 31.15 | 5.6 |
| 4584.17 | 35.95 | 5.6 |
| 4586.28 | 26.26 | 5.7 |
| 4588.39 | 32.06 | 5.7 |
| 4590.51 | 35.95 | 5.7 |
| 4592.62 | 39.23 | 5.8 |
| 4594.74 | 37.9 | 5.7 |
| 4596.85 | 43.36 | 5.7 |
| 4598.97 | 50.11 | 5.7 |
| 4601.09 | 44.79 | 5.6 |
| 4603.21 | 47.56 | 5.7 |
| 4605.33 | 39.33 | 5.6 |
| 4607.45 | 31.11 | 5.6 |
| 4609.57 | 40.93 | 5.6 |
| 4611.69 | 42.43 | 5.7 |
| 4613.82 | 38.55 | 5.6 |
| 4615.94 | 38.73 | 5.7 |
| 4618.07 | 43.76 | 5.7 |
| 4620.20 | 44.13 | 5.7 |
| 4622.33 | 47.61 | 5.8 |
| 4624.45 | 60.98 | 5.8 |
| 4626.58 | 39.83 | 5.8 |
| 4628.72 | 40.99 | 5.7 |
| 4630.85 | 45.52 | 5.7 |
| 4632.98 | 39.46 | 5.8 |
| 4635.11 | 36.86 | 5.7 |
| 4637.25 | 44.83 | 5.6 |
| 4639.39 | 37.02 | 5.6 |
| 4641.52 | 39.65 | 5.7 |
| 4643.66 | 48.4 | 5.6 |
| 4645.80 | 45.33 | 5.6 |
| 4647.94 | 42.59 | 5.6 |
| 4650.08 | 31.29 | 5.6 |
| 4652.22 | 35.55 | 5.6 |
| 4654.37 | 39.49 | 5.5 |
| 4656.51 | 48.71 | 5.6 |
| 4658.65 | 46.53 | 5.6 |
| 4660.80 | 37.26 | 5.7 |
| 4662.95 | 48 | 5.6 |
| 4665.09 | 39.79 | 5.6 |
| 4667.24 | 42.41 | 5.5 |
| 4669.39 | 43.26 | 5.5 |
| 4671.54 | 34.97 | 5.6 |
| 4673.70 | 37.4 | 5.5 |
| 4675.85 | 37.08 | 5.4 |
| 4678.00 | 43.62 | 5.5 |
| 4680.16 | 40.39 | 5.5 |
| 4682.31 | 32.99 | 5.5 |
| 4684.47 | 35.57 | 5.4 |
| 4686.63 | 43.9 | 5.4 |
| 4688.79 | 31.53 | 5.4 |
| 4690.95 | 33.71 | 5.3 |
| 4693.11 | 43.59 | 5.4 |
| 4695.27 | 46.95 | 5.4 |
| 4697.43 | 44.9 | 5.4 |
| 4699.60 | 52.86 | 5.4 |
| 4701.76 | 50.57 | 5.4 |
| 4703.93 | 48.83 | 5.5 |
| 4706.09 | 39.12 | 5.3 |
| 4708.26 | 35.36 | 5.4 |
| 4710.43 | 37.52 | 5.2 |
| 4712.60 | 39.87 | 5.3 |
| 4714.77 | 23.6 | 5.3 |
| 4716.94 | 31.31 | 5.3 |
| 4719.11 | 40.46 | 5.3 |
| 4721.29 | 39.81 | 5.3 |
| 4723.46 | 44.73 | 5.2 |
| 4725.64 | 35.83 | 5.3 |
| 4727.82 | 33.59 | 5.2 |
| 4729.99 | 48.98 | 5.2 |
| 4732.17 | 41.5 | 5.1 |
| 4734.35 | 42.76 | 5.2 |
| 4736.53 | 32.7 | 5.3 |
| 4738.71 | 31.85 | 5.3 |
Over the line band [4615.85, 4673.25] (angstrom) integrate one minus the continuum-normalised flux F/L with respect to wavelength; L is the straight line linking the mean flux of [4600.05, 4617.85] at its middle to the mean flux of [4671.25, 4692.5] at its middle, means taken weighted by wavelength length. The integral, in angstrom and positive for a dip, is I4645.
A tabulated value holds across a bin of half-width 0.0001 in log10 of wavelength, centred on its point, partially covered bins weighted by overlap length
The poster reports -4.9 angstrom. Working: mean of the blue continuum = 40.6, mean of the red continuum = 37.3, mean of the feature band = 42.3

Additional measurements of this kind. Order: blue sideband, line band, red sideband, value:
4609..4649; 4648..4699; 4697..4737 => 1.85 angstrom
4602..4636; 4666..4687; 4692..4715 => 1.80 angstrom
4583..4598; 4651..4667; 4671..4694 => -2.09 angstrom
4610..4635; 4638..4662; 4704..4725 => 0.29 angstrom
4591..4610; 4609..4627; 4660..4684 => -1.47 angstrom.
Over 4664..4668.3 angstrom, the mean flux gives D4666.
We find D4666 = 41.2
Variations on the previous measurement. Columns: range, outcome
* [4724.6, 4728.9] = 34.7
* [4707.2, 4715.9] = 34.1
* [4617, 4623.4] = 45.2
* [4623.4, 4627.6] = 50.5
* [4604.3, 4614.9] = 38.5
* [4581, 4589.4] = 31.4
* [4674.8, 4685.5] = 37.9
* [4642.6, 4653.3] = 40.6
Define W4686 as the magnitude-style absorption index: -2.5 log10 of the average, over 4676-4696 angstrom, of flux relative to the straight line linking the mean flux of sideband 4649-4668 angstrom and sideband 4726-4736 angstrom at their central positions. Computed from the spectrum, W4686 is 0.05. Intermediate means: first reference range 41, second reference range 40.8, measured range 38.9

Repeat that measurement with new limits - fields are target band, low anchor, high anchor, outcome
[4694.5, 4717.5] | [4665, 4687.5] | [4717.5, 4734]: -0.03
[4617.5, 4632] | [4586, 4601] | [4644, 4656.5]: -0.17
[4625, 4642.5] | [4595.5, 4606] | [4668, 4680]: 0.04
